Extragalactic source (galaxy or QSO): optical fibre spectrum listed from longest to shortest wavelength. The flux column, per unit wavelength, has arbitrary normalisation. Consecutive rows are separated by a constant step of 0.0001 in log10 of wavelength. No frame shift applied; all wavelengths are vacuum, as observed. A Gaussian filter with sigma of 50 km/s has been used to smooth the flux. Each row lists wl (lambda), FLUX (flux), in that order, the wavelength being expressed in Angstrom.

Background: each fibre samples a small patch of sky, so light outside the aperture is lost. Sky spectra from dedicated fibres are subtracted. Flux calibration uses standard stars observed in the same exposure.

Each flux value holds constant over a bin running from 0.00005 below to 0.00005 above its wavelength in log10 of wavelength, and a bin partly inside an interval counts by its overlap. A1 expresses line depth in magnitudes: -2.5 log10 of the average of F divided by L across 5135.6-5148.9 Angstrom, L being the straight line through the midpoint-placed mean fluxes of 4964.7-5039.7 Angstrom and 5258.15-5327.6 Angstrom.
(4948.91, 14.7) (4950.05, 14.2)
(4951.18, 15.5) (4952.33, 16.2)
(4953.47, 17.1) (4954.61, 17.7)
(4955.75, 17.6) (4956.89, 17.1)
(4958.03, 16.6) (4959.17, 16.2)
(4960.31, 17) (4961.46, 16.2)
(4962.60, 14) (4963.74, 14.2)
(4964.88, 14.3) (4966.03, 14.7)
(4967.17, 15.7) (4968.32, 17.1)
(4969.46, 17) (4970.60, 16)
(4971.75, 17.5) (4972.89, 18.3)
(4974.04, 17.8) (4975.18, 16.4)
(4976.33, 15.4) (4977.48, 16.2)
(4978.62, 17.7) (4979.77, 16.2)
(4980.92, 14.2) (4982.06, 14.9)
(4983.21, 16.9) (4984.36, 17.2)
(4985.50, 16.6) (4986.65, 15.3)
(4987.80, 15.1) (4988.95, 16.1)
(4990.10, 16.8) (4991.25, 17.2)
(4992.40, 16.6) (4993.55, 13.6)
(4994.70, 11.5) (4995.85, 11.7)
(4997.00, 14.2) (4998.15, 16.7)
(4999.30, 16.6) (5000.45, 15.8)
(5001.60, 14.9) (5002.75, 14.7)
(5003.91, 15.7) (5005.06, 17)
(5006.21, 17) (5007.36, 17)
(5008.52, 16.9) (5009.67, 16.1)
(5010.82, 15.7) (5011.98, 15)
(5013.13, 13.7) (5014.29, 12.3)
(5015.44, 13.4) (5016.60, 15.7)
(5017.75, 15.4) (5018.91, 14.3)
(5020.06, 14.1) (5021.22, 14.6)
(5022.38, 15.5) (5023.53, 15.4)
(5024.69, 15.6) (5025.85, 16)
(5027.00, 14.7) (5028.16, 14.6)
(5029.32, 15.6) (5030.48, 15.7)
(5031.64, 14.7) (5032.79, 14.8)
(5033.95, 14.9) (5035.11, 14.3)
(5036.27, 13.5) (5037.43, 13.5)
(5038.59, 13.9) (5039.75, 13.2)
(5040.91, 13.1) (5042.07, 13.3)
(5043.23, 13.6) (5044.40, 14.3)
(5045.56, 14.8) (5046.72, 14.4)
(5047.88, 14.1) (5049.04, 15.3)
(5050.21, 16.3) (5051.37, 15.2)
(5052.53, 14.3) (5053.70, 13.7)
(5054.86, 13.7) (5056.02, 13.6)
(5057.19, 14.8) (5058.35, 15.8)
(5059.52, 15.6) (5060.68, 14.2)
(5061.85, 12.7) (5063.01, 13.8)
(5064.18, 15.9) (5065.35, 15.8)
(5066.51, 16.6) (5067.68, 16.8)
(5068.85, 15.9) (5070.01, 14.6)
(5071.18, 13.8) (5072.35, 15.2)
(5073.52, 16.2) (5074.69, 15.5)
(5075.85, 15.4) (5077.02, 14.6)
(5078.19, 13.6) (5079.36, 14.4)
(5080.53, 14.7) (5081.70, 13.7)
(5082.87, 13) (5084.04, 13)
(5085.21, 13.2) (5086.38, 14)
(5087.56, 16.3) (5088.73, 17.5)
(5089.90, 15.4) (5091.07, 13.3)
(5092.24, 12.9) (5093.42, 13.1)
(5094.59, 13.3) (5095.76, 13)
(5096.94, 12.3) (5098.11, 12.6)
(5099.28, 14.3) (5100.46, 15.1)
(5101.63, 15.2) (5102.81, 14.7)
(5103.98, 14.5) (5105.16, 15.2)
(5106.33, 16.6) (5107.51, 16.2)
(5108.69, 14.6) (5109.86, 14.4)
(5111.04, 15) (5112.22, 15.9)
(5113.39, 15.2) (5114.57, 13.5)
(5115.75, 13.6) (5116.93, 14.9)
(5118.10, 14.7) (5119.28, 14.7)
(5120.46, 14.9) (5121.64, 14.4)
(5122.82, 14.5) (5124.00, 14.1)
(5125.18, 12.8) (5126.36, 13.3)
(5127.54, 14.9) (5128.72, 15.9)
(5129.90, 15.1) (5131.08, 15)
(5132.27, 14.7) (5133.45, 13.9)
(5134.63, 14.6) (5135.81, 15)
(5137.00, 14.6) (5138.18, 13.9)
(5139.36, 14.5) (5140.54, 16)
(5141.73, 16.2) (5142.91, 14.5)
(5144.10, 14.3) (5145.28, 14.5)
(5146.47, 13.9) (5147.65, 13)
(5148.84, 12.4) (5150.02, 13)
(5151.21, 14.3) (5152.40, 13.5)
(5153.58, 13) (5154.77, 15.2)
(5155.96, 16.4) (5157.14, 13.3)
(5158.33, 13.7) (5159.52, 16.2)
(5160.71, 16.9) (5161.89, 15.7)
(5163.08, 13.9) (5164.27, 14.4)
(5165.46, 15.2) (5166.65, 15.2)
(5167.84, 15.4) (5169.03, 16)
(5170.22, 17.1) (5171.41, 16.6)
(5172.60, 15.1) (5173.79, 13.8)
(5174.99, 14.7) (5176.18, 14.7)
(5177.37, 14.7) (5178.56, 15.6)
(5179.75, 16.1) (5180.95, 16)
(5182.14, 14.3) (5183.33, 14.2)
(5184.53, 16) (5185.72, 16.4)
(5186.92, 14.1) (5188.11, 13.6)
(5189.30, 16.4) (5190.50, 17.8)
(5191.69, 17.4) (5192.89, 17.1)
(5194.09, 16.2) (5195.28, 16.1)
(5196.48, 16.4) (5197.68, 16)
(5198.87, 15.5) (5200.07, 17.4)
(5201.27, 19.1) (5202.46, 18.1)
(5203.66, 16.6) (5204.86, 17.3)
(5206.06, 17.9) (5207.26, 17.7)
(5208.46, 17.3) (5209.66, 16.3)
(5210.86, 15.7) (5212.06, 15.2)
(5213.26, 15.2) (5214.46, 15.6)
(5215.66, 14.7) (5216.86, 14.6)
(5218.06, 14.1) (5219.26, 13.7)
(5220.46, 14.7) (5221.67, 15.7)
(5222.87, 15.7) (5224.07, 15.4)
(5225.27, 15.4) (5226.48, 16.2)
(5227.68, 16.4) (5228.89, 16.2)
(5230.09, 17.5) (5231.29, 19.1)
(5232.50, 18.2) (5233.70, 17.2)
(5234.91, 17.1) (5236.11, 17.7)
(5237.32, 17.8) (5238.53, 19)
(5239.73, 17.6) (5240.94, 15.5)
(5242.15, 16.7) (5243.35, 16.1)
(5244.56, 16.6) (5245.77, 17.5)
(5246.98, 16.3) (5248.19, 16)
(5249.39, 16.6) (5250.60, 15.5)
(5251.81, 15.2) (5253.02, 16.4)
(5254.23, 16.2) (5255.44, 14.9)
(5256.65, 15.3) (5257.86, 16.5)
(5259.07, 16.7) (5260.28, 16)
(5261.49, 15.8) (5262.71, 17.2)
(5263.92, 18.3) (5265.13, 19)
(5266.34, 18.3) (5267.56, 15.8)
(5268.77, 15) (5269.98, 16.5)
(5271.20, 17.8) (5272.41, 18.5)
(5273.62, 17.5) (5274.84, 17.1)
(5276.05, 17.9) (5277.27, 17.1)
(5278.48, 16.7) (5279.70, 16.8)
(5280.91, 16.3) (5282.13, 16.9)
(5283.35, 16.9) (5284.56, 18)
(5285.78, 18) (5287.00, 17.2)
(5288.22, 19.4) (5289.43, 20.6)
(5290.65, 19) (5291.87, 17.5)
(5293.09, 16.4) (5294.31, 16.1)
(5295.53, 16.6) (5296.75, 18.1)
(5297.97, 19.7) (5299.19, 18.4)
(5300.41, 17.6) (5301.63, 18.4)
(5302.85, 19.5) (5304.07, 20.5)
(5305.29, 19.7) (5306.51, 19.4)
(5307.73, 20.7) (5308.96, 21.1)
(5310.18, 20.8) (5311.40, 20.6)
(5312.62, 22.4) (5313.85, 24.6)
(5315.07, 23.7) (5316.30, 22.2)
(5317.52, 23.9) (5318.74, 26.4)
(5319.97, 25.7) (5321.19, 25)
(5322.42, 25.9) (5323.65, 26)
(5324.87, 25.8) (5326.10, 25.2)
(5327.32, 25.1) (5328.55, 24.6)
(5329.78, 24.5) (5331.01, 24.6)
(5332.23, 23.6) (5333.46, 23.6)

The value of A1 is 0.200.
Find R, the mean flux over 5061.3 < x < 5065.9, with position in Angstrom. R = 14.5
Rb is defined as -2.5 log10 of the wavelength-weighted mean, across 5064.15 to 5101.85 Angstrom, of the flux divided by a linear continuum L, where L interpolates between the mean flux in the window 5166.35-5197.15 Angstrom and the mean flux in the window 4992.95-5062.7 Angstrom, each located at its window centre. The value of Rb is 0.04 mag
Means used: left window 14.7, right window 15.7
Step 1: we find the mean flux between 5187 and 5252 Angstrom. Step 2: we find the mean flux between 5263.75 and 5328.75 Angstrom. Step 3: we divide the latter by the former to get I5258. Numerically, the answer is 1.21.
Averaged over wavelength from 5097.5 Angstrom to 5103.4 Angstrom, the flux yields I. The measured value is 14.4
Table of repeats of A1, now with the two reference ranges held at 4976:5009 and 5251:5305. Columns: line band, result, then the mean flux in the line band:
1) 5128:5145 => 0.12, 14.9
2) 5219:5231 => 0.08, 15.8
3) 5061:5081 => 0.08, 15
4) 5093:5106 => 0.17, 14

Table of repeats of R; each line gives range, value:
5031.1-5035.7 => 14.7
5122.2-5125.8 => 13.8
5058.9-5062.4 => 14.2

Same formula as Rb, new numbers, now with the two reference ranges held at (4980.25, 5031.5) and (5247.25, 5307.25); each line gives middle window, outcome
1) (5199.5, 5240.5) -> 0.02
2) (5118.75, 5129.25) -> 0.13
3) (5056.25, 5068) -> 0.04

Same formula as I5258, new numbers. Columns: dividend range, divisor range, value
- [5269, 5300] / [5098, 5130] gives 1.20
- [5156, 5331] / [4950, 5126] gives 1.17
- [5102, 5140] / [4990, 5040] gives 0.98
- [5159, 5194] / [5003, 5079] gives 1.05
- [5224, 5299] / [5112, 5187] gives 1.16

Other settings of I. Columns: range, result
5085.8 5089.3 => 15.9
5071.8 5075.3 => 15.7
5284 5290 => 18.6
